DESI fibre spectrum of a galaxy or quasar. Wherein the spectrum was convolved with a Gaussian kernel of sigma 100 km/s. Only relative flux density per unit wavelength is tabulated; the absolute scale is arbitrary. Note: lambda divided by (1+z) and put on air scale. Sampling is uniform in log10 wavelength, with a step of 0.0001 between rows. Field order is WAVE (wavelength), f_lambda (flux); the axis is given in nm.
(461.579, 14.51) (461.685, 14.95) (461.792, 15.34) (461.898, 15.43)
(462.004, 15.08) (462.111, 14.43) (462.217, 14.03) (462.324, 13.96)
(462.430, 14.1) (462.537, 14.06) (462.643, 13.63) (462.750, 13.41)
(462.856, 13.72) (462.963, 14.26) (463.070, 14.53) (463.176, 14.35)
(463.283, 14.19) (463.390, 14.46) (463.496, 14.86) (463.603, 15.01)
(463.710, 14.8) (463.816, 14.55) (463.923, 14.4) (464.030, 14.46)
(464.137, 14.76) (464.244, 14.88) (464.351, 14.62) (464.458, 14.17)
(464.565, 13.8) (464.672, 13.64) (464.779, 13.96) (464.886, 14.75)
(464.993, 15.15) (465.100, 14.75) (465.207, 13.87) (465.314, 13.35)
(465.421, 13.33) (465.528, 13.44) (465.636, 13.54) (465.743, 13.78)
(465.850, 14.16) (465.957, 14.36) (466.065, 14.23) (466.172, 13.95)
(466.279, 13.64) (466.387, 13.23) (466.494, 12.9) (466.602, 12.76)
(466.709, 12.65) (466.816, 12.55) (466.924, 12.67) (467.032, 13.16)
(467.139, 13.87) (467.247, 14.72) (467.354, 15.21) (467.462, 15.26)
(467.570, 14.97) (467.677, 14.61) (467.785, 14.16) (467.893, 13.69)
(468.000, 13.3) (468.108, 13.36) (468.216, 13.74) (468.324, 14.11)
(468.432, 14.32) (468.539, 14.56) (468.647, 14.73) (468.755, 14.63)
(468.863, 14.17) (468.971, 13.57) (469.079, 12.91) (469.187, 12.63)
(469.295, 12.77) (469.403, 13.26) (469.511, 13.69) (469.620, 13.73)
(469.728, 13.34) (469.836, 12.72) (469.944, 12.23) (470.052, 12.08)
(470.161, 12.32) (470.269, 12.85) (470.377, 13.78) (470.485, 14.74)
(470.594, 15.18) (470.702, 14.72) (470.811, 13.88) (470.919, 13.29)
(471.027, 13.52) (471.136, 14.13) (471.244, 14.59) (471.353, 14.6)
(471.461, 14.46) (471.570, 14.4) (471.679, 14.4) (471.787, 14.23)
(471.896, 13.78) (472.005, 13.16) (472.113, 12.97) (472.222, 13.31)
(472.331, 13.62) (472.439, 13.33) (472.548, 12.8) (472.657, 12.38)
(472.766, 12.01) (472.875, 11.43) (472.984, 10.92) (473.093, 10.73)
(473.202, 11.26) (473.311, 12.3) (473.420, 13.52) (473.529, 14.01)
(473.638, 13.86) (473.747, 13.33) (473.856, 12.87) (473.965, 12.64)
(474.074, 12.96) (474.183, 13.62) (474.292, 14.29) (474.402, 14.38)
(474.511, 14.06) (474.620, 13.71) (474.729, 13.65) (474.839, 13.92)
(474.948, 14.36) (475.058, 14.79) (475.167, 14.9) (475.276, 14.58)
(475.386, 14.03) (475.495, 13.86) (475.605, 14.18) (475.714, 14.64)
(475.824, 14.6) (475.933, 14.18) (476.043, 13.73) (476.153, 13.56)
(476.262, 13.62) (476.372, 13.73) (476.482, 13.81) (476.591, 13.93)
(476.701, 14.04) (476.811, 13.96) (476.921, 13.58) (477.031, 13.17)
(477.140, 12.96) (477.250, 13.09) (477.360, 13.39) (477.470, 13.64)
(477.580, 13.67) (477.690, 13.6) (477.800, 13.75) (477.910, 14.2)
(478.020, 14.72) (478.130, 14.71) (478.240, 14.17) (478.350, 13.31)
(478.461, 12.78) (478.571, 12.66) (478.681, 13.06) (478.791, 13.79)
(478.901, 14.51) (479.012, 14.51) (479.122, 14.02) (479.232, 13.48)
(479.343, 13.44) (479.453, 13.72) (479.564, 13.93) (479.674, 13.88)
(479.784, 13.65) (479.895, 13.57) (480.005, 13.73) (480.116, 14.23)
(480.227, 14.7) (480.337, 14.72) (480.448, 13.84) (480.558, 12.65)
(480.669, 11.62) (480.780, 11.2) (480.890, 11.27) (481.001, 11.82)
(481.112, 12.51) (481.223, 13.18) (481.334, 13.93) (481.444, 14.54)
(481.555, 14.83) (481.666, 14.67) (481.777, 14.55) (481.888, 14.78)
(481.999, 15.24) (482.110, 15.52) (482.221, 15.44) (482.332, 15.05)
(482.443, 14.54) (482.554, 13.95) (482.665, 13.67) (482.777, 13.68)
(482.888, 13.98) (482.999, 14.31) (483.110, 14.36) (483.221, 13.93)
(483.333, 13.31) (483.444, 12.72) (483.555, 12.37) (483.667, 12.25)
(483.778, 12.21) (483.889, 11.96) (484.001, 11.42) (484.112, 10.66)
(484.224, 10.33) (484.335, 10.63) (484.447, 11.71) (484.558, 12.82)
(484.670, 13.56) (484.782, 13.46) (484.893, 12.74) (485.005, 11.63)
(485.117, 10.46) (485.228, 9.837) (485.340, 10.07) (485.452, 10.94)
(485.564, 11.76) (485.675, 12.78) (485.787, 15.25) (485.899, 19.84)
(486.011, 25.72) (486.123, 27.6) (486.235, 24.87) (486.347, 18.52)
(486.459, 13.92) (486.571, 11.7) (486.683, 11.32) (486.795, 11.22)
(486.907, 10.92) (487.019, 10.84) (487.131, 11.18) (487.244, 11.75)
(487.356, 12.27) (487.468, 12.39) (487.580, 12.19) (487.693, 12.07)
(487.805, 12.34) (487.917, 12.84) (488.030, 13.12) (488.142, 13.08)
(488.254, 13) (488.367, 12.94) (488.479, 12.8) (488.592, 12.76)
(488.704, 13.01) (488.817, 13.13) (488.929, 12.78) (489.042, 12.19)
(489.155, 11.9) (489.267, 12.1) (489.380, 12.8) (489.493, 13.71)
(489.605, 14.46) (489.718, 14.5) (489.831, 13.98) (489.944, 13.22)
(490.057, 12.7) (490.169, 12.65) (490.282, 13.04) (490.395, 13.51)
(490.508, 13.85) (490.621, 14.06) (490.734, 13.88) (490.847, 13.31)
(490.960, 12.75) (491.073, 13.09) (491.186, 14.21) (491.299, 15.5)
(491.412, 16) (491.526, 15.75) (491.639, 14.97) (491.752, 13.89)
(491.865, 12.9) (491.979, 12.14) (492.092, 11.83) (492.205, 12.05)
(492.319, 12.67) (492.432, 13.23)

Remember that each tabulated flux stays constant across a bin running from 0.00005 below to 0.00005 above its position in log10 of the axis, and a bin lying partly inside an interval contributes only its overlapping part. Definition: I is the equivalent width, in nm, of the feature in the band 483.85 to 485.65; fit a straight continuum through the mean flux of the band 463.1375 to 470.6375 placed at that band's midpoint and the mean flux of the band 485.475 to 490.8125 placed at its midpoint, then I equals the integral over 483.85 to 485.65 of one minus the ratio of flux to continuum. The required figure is 0.30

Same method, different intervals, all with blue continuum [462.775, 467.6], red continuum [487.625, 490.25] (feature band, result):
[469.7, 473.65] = 0.15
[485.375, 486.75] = -0.40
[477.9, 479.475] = -0.04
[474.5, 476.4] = -0.07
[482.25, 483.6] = -0.06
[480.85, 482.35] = -0.09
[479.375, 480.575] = -0.05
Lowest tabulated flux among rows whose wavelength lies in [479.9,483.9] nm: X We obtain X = 11.2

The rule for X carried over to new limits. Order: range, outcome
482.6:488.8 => 9.837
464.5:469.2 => 12.55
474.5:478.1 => 12.96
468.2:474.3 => 10.73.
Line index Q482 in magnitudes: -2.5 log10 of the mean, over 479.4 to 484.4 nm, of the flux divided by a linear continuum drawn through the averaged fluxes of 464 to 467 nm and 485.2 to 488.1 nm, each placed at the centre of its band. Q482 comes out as 0.05 mag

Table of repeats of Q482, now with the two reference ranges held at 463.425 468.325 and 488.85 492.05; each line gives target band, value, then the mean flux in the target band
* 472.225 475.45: 0.05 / 13.3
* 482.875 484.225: 0.09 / 12.6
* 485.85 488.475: -0.07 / 14.5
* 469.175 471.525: 0.03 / 13.6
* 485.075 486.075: -0.05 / 14.2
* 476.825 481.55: 0.02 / 13.5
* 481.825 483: -0.07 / 14.6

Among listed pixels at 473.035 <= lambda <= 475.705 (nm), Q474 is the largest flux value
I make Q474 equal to 14.9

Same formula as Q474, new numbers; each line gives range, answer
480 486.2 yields 27.6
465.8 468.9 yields 15.26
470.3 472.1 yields 15.18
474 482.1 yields 15.24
